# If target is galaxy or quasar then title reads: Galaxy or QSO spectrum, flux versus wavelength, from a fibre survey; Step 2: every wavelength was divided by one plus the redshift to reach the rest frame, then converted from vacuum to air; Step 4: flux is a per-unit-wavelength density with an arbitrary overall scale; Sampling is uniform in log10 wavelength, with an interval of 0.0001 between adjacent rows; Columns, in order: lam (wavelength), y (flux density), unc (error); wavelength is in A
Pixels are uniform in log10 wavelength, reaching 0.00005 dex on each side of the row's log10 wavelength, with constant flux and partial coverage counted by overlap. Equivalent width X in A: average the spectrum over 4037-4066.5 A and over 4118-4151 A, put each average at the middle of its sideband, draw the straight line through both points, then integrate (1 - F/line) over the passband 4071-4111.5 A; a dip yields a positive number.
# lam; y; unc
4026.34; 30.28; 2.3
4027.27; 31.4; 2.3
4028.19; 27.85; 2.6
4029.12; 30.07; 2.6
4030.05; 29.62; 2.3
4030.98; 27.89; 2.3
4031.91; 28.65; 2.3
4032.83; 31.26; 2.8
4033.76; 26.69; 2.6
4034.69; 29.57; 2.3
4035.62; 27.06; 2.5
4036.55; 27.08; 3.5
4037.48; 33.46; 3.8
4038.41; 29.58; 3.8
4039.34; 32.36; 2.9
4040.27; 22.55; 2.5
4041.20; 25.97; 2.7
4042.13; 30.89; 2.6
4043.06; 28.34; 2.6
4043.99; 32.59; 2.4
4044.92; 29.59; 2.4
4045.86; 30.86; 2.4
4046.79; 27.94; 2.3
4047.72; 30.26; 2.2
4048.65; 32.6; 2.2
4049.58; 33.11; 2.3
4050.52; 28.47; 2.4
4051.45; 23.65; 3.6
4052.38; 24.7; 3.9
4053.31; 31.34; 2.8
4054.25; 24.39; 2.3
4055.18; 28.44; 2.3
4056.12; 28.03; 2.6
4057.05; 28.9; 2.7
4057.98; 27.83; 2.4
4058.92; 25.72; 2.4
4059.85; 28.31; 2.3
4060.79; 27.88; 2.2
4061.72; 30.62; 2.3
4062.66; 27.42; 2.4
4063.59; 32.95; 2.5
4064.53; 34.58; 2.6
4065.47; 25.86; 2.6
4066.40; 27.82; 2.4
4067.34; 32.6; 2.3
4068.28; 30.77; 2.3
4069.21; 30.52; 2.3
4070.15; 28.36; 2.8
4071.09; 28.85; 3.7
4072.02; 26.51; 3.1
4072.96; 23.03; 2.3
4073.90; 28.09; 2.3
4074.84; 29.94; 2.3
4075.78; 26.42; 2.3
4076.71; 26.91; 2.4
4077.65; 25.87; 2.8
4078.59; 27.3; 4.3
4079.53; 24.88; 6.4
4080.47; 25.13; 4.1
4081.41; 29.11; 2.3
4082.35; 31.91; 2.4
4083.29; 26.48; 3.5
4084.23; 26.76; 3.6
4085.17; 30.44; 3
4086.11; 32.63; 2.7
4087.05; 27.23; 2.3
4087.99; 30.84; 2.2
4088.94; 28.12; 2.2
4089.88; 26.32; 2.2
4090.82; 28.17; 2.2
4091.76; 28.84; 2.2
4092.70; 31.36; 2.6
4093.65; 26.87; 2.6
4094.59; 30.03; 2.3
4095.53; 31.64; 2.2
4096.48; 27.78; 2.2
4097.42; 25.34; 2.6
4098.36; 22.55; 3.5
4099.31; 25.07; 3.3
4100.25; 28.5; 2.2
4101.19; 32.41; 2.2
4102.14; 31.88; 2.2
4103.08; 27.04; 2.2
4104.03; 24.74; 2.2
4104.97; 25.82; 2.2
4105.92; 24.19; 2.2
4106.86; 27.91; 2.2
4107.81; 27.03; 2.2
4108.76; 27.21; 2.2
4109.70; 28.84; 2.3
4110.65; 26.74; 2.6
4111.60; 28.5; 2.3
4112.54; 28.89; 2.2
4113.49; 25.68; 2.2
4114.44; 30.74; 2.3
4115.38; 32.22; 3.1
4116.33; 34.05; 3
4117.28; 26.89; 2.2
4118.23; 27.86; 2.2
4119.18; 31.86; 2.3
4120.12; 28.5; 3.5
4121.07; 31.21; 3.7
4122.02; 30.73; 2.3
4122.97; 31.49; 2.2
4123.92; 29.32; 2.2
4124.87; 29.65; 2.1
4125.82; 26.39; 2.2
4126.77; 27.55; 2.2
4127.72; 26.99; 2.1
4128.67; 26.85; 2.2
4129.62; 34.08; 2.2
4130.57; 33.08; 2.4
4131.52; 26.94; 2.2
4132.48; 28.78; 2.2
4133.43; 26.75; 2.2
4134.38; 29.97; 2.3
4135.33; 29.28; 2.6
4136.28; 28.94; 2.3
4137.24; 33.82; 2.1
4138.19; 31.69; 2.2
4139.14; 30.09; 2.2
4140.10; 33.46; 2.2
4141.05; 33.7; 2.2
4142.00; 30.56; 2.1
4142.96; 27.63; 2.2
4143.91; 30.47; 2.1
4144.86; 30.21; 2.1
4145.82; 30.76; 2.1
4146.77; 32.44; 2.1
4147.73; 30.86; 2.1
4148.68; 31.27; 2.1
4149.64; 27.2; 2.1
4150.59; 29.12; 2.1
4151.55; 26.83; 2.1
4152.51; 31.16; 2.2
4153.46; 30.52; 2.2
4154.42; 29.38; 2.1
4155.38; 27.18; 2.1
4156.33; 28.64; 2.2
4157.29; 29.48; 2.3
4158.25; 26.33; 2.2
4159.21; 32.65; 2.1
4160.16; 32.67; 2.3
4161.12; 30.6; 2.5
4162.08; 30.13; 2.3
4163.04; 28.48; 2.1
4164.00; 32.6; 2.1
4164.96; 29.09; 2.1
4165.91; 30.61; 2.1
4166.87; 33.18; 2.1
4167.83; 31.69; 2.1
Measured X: 2.4 A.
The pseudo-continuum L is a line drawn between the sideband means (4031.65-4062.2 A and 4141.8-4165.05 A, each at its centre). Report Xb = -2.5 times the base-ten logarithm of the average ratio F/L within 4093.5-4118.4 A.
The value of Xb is 0.05 mag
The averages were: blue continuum 28.8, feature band 28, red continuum 29.8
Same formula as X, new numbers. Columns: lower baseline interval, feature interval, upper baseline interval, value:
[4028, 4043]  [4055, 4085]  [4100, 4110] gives 0.0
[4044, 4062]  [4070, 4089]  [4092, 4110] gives 0.2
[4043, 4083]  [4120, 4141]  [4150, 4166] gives -0.4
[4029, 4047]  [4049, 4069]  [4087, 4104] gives 0.0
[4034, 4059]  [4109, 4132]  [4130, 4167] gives 0.3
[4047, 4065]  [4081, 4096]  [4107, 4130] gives -0.1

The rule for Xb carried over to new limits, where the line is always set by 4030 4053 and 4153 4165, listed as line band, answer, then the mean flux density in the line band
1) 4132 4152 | -0.017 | 30.2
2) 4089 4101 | 0.058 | 27.8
